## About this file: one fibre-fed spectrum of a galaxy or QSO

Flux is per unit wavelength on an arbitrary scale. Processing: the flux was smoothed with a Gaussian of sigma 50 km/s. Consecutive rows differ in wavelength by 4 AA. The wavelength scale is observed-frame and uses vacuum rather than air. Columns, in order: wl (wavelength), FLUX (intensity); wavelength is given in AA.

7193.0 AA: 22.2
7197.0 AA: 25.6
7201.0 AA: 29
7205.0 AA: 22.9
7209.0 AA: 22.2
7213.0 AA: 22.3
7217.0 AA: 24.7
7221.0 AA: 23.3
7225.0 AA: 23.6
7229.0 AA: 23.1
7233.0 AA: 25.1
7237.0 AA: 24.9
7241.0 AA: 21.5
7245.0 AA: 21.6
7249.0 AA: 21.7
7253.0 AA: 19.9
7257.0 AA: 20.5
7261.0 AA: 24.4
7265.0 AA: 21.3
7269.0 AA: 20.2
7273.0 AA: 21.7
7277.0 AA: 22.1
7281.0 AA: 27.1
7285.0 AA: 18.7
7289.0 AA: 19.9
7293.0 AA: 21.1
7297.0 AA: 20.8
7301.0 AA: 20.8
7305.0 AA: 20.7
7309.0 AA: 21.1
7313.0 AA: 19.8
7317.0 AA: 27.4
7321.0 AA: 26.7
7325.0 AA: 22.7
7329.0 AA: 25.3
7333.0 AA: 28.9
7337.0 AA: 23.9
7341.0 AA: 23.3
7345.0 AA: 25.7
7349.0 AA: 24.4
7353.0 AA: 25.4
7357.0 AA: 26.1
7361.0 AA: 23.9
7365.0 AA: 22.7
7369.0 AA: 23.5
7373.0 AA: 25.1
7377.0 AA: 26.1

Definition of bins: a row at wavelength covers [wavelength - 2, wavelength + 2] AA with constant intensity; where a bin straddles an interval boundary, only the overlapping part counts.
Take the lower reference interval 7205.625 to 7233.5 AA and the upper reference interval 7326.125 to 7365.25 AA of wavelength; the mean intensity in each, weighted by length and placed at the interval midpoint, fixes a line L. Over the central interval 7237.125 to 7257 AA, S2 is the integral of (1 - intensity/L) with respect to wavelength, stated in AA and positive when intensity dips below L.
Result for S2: 1.9 AA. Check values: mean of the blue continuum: 23.4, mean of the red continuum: 25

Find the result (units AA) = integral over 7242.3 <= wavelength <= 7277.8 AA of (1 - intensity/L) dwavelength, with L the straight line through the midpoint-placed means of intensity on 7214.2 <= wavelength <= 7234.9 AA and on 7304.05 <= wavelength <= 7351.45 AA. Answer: 3.8 AA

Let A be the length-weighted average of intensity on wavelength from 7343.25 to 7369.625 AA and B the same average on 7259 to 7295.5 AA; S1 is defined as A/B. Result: 1.1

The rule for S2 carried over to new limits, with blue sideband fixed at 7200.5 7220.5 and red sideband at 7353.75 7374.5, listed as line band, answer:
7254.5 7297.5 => 4.3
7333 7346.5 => -0.4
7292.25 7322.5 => 2.3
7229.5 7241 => -0.1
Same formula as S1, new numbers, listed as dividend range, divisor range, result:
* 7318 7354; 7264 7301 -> 1.18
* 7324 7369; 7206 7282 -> 1.09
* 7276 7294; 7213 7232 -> 0.92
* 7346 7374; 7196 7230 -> 1.02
